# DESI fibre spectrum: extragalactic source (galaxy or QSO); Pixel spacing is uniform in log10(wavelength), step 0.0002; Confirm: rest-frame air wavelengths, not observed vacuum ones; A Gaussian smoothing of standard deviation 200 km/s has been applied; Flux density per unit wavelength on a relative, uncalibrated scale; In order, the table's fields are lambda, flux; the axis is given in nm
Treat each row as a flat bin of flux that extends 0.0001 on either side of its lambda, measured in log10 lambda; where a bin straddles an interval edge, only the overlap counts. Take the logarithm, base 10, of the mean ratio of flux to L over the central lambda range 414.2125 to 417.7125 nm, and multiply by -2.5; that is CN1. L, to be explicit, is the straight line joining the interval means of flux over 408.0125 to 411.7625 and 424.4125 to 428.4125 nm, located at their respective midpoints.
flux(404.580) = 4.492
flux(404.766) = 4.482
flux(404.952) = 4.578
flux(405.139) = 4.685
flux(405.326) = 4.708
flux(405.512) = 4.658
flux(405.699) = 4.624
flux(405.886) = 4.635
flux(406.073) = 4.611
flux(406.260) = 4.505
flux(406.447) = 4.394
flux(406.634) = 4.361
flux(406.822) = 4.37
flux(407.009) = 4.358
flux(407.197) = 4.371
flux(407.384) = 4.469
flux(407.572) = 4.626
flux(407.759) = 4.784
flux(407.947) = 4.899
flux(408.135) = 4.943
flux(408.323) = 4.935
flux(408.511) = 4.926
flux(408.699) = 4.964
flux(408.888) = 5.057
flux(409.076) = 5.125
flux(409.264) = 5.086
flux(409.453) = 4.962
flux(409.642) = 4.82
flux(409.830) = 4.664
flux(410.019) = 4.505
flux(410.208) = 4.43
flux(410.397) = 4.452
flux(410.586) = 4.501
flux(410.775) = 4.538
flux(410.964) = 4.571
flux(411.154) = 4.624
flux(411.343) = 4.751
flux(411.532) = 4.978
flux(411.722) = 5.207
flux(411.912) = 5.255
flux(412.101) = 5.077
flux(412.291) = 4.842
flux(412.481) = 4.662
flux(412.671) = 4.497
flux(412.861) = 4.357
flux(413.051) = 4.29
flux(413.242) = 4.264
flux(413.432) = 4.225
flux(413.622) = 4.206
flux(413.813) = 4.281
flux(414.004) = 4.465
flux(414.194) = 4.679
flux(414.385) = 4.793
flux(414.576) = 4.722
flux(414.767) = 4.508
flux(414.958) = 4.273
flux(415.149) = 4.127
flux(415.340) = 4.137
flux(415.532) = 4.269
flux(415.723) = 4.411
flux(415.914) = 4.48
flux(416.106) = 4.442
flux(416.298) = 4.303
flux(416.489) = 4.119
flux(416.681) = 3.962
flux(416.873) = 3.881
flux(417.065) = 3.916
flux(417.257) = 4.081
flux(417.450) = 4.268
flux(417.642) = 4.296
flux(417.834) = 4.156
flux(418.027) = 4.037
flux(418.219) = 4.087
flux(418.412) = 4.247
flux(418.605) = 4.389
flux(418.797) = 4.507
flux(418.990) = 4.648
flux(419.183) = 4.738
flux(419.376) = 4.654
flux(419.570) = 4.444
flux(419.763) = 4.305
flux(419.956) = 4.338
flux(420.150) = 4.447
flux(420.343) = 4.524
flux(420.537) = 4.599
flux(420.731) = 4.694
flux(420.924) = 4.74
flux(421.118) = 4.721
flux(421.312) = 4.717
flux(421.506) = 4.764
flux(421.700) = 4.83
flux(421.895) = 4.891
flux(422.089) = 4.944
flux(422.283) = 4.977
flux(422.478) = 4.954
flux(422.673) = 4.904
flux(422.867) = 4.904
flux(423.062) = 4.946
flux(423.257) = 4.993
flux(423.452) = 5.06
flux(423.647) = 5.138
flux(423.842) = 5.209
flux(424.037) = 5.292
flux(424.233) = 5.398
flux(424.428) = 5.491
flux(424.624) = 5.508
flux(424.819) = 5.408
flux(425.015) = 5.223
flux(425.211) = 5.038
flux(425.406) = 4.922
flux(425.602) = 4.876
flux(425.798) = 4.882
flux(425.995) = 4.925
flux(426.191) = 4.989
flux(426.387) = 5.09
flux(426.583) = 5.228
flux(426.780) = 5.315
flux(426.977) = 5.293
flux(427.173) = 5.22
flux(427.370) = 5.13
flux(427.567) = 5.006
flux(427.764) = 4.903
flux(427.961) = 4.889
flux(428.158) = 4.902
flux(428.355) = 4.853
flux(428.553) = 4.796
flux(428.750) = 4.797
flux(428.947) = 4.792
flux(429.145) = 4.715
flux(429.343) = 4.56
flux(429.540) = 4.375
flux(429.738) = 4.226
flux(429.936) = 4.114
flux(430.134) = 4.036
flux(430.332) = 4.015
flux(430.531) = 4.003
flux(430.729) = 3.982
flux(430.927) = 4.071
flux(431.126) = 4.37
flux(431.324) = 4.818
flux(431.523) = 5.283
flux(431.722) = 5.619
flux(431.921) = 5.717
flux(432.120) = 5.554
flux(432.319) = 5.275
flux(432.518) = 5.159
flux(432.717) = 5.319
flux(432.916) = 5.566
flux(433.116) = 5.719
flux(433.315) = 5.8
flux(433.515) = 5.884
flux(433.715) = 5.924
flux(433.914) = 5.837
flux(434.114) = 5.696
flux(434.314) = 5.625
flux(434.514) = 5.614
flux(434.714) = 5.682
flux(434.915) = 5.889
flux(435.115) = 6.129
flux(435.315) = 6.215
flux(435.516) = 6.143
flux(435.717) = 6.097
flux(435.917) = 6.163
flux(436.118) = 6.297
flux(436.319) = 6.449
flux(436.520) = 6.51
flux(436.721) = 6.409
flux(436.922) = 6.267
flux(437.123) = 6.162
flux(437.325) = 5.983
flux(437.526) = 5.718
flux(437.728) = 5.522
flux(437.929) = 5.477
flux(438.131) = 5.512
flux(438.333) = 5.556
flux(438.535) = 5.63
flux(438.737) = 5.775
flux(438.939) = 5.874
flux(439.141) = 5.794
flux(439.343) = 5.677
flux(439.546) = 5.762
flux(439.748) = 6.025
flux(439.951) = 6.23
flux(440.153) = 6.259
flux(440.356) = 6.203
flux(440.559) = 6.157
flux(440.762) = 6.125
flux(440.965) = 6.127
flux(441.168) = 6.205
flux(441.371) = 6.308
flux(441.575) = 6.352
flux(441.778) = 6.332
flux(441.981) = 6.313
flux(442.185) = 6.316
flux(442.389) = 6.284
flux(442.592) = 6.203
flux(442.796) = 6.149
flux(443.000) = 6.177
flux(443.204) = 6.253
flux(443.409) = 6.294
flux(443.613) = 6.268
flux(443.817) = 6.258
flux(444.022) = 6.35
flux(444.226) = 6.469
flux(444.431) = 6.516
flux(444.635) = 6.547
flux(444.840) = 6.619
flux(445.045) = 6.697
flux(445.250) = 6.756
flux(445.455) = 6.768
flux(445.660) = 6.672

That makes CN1 0.15 mag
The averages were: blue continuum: 4.8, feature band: 4.29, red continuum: 5.09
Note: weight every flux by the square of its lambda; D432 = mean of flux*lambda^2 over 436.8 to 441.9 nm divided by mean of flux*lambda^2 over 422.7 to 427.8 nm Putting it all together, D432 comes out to 1.2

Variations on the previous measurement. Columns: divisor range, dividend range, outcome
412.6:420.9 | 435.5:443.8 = 1.56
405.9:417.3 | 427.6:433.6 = 1.17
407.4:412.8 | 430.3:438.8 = 1.31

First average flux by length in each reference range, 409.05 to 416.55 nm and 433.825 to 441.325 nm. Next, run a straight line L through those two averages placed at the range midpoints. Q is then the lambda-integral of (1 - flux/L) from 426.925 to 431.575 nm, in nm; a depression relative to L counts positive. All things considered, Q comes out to 0.74 nm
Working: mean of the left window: 4.57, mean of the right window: 5.97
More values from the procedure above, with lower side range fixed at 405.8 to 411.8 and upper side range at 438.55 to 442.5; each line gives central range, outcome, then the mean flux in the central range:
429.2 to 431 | 0.47 nm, 4.17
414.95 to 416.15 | 0.17 nm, 4.3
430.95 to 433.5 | 0.18 nm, 5.33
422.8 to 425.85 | 0.13 nm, 5.15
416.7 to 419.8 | 0.51 nm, 4.28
